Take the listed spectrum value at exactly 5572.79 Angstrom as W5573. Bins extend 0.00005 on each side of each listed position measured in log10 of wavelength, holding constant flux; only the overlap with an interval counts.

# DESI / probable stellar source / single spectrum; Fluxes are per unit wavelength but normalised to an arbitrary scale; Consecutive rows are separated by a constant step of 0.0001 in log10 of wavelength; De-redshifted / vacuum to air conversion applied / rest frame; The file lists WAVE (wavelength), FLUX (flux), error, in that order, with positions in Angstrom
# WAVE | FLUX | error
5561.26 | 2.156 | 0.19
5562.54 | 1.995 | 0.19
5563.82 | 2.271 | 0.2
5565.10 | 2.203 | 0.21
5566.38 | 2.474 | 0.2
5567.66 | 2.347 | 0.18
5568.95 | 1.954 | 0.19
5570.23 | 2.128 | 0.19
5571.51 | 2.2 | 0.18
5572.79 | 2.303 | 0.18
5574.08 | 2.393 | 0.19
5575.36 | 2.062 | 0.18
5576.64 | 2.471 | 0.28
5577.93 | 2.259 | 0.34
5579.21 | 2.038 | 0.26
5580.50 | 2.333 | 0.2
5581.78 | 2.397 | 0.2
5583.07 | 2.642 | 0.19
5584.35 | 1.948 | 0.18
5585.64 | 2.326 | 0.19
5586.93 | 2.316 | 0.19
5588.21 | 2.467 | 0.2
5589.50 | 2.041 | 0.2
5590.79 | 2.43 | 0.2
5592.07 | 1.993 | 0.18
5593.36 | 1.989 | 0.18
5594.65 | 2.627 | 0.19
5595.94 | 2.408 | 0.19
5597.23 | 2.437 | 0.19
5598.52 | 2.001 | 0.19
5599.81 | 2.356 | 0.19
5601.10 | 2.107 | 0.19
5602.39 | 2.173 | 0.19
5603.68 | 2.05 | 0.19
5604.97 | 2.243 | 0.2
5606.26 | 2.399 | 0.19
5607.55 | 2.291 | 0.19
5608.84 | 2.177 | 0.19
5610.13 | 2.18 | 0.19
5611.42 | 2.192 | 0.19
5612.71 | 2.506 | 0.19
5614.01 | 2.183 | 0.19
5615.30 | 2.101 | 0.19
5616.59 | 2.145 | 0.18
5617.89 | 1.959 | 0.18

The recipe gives 2.303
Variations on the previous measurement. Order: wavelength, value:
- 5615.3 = 2.101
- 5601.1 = 2.107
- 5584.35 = 1.948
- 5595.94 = 2.408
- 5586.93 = 2.316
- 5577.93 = 2.259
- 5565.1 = 2.203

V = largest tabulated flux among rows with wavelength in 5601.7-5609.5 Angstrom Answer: 2.399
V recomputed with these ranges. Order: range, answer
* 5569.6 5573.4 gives 2.303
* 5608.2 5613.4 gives 2.506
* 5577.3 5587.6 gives 2.642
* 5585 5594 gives 2.467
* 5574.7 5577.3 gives 2.471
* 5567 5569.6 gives 2.347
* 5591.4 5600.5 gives 2.627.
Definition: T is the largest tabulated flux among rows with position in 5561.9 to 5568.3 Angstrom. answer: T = 2.474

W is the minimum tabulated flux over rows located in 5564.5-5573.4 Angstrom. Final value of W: 1.954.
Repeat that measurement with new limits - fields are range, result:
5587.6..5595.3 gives 1.989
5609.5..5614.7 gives 2.18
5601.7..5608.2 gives 2.05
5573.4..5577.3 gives 2.062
